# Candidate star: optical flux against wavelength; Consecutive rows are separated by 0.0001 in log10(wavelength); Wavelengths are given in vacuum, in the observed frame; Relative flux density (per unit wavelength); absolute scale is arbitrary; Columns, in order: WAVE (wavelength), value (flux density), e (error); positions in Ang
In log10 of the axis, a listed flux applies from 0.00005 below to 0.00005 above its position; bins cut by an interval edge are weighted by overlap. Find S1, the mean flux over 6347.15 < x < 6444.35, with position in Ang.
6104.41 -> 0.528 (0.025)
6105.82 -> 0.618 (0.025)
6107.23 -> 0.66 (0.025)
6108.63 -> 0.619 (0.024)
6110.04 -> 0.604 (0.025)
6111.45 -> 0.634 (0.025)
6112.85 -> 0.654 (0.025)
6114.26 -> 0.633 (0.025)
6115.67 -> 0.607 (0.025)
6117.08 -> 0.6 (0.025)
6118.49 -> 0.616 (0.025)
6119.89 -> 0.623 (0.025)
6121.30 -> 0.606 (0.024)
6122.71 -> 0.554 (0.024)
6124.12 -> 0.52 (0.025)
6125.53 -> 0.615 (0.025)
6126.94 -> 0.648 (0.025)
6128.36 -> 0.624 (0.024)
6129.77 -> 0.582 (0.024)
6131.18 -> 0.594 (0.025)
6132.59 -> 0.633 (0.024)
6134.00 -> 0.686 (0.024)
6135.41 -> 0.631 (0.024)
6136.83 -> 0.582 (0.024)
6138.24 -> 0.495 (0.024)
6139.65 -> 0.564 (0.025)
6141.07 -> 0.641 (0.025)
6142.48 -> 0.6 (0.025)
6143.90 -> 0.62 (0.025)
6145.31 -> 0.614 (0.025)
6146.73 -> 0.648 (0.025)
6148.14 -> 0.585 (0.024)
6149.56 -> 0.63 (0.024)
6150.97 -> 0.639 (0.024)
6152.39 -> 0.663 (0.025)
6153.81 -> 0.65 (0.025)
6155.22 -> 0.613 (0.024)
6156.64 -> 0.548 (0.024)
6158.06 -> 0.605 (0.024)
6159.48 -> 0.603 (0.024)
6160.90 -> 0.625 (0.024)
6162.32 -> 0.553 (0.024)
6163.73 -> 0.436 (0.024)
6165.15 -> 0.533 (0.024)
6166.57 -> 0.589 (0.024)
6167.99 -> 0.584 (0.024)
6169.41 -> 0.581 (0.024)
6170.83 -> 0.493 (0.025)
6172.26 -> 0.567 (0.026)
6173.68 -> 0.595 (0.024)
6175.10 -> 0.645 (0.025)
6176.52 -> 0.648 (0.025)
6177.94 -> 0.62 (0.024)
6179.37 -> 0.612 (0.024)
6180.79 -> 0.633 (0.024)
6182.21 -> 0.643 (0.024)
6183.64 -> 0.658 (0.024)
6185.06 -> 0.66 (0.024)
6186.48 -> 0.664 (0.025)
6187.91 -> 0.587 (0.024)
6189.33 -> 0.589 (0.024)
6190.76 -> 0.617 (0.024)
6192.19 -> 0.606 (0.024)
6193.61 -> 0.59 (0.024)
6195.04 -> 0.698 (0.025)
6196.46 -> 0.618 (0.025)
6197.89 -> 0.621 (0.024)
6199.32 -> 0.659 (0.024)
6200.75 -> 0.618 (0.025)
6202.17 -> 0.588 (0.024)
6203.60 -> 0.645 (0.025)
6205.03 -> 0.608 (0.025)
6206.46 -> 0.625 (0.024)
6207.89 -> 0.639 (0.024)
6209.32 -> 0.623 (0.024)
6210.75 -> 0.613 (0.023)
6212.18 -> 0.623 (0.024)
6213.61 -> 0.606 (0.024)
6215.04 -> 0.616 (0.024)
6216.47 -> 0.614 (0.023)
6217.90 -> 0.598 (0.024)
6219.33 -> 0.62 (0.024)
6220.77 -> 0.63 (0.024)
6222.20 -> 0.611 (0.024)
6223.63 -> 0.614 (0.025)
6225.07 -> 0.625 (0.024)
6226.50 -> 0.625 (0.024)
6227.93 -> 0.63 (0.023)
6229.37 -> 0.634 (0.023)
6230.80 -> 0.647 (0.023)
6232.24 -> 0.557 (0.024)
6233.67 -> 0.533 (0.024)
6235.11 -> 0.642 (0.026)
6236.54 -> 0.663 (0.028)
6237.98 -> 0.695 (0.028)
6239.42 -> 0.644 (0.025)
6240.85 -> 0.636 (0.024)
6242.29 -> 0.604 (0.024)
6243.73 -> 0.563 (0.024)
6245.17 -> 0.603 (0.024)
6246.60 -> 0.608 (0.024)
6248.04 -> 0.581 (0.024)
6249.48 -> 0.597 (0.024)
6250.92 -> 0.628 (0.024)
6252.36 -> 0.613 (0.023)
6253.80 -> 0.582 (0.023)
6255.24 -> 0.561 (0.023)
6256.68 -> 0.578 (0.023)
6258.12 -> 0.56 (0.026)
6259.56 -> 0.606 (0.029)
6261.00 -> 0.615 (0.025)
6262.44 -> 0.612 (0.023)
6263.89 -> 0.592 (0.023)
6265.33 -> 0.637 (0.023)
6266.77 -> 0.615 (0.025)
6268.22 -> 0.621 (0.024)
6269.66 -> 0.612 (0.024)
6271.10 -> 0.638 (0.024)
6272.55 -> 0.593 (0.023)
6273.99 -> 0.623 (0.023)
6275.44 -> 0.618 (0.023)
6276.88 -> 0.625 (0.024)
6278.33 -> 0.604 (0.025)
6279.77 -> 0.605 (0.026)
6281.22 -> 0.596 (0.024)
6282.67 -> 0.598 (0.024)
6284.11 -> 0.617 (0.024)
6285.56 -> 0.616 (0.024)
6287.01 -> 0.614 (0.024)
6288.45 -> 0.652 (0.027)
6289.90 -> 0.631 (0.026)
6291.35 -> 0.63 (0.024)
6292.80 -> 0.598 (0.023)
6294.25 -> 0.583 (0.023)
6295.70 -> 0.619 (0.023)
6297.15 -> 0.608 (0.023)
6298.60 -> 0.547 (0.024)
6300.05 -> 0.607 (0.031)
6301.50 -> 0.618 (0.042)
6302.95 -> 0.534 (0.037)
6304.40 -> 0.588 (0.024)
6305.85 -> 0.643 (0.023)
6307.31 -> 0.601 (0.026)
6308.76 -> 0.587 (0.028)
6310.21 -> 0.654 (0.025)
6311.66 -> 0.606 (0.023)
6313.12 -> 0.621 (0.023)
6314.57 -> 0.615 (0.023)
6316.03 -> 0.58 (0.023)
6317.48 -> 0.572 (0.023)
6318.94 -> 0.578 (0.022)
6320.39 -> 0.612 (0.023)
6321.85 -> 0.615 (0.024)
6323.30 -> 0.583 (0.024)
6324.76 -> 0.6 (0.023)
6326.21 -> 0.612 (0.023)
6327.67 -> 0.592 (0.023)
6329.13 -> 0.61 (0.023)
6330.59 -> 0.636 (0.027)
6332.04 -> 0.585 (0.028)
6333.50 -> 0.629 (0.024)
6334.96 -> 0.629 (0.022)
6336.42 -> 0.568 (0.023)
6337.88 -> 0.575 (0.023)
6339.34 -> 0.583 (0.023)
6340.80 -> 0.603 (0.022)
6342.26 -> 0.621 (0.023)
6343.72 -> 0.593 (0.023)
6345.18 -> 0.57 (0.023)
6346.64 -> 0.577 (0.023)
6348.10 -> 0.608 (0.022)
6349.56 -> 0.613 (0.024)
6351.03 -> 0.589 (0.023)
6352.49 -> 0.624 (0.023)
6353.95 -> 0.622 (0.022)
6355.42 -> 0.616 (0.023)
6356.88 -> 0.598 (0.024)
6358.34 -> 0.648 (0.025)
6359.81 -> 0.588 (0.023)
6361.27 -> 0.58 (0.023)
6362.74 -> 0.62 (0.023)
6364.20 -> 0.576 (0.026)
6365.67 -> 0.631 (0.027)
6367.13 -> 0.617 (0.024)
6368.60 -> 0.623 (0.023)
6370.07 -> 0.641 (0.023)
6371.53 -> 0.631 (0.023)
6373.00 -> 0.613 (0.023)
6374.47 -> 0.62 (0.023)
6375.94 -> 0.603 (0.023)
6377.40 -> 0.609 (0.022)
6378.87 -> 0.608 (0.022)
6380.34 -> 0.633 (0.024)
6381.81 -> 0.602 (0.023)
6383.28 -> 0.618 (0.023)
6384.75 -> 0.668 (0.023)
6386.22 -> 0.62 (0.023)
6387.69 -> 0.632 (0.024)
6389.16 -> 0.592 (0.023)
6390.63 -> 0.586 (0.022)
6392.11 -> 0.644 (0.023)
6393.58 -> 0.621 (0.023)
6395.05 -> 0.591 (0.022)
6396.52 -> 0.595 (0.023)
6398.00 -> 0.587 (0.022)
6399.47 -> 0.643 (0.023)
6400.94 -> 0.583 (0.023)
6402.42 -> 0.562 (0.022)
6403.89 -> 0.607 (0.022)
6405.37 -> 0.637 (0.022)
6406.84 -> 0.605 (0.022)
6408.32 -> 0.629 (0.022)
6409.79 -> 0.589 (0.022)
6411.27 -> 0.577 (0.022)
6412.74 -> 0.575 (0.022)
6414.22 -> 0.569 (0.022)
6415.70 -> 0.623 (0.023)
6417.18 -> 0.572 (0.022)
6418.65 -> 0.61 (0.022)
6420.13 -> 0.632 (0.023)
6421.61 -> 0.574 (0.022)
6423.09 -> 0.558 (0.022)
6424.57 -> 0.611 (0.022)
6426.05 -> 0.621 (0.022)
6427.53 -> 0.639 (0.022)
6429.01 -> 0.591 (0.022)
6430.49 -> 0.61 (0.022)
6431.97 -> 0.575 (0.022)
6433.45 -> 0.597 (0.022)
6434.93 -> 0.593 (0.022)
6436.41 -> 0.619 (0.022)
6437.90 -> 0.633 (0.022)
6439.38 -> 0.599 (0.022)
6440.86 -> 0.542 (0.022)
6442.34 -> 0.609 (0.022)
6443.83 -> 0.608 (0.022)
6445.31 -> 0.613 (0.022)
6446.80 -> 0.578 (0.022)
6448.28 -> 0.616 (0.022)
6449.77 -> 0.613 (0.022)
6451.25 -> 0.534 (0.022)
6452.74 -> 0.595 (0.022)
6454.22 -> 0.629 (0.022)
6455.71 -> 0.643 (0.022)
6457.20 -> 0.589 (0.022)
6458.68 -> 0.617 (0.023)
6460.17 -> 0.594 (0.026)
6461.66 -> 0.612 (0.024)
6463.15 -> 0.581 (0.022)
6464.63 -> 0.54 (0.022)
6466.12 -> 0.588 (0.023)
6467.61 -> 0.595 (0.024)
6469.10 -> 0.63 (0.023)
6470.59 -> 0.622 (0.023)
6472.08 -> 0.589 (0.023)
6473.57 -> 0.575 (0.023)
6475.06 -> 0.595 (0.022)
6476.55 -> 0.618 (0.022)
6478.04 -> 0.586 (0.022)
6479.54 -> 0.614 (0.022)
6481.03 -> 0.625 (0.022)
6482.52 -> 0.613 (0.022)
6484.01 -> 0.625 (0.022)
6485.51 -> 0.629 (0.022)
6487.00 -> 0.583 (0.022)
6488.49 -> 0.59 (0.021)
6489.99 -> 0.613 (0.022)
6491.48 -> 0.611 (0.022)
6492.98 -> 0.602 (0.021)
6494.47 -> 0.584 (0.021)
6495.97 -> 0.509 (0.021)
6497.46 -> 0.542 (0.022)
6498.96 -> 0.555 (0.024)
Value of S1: 0.607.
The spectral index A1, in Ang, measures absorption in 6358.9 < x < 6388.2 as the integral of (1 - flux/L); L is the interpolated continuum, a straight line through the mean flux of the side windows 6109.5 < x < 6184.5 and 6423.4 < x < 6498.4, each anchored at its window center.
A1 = -0.8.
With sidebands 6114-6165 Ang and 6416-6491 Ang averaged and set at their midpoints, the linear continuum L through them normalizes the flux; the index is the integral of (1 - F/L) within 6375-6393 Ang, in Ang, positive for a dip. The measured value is -0.51 Ang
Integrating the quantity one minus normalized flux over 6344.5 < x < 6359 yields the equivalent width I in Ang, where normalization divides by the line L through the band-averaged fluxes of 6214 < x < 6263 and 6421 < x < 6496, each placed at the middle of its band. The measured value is 0.0 Ang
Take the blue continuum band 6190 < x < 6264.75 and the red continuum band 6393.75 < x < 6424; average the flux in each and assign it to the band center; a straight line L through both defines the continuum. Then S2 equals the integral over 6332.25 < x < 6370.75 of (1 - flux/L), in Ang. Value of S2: -0.2 Ang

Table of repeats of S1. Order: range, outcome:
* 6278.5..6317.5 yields 0.606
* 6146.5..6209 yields 0.61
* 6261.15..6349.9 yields 0.605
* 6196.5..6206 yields 0.623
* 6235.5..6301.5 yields 0.61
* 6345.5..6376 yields 0.611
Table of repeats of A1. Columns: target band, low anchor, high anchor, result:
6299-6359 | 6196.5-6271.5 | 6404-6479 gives 0.5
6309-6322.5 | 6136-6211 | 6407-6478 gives -0.1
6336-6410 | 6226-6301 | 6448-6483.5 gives -0.4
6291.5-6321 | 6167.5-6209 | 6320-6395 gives 0.6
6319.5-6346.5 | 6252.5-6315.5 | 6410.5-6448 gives 0.1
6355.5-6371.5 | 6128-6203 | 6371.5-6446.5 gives -0.2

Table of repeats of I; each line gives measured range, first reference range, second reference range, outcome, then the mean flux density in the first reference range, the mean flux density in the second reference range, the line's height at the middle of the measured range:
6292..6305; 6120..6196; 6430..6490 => 0.29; 0.604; 0.601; 0.603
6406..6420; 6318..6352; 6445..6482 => 0.07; 0.599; 0.6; 0.599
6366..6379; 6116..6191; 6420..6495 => -0.38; 0.603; 0.601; 0.601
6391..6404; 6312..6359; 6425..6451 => -0.02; 0.602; 0.602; 0.602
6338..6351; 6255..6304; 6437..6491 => 0.20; 0.606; 0.601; 0.604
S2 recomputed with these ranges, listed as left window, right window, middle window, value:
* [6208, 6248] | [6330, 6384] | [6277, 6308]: 0.4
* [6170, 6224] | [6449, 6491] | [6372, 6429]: -0.1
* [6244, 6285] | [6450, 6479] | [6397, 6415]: 0.1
